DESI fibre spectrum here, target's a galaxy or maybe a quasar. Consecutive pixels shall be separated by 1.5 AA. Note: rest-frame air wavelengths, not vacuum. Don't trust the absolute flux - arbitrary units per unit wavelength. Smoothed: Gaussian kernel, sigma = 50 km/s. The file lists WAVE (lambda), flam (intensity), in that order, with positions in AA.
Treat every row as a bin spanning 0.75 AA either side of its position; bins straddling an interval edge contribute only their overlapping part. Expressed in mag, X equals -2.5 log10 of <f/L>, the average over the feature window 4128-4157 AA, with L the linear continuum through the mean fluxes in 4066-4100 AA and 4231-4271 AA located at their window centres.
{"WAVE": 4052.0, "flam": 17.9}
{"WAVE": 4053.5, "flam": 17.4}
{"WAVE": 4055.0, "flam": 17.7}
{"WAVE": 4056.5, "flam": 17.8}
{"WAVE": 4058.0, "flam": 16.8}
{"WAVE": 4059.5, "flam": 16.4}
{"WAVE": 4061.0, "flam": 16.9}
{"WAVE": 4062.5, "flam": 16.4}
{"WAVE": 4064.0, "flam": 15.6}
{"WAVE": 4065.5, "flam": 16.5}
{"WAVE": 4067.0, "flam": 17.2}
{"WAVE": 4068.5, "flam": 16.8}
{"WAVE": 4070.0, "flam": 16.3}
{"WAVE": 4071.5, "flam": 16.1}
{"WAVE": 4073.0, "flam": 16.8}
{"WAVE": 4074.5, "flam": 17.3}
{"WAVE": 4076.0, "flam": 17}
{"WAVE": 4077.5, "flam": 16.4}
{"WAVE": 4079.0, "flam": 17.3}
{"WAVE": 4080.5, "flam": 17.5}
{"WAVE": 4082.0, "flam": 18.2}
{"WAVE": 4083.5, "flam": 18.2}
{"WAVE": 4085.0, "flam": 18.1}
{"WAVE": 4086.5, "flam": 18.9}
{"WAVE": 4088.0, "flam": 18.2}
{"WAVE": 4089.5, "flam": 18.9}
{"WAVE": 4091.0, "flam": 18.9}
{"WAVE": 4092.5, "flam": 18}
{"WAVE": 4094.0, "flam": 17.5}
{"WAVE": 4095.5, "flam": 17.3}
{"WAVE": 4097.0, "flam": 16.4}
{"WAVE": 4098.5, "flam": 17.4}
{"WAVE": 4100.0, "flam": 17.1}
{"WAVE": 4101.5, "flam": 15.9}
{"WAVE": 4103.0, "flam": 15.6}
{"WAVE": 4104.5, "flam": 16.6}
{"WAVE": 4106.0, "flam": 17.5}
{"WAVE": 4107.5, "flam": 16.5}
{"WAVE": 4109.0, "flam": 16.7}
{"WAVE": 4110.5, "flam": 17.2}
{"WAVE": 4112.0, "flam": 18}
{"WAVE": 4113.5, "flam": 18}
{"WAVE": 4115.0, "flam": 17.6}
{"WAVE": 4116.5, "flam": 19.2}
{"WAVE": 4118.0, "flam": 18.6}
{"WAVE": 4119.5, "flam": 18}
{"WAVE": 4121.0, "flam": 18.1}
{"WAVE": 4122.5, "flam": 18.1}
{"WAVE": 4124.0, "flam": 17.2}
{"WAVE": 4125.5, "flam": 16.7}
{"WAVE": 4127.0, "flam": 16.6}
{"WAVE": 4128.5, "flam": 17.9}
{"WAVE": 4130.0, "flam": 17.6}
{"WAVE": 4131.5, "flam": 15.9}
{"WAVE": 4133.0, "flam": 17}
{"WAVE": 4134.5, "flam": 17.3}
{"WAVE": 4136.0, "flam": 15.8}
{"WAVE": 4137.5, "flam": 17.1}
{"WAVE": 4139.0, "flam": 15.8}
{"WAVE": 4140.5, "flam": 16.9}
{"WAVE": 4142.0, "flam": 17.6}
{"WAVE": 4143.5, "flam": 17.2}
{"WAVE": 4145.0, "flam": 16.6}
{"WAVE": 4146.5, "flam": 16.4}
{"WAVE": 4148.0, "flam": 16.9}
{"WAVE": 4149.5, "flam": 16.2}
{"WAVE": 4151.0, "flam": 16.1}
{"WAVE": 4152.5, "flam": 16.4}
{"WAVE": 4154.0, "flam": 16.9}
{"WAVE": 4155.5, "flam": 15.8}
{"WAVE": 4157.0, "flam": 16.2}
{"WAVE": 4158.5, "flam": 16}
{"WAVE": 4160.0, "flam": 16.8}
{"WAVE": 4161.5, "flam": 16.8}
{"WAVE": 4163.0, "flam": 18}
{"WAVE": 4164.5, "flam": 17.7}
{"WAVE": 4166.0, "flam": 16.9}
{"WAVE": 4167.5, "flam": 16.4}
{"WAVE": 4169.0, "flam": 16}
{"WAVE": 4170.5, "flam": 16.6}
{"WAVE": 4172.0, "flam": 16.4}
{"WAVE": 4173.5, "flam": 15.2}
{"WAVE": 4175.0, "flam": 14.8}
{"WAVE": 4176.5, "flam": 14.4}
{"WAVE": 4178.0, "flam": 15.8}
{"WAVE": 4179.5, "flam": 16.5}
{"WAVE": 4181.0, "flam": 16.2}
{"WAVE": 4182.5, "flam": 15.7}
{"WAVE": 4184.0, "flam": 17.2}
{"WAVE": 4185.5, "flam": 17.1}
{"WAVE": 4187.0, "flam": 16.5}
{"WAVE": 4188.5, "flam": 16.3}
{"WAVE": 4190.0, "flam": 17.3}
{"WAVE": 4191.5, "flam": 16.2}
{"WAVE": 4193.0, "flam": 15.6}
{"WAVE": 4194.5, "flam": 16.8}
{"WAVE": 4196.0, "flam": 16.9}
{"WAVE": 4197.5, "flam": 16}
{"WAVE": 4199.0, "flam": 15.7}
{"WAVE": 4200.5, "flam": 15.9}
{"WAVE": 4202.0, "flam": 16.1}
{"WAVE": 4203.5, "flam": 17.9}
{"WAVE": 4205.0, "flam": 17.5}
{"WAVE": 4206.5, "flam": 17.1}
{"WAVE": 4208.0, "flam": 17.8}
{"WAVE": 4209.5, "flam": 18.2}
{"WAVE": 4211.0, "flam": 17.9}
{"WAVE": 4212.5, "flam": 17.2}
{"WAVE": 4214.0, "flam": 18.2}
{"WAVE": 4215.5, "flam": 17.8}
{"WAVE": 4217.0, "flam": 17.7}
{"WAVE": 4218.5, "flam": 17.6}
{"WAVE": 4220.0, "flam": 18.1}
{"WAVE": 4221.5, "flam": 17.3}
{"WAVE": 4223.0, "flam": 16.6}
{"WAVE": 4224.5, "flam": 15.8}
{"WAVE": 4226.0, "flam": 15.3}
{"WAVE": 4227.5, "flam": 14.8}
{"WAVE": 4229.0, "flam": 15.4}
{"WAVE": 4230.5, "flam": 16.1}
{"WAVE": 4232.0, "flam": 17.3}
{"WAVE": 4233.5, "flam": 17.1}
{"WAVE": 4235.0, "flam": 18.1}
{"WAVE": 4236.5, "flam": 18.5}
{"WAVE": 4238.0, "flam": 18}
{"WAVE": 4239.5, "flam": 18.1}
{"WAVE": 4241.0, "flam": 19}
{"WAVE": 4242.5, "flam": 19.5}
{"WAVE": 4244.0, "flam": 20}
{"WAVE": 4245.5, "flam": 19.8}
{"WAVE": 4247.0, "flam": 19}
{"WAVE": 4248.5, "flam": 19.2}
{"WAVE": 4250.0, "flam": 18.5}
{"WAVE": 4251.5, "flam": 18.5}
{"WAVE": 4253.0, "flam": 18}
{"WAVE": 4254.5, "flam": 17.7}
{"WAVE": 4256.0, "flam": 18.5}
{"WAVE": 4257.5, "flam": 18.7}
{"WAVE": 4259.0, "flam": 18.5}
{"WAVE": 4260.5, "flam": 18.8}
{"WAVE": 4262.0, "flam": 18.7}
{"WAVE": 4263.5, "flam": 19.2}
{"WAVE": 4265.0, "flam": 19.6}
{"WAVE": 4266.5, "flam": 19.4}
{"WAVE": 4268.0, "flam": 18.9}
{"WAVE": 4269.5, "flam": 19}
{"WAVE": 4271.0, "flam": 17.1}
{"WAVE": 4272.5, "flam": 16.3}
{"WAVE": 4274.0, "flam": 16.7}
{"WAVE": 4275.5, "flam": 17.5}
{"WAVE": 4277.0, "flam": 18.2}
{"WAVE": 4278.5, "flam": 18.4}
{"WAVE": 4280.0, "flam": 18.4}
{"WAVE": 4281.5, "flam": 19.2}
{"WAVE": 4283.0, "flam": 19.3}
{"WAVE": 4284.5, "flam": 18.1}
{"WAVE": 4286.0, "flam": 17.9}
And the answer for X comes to 0.08 mag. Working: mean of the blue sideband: 17.5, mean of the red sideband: 18.6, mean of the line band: 16.7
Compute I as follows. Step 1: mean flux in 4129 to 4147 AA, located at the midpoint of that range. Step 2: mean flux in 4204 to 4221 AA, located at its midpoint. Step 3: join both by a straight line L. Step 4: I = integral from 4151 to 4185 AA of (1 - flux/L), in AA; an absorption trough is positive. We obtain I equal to 1.7 AA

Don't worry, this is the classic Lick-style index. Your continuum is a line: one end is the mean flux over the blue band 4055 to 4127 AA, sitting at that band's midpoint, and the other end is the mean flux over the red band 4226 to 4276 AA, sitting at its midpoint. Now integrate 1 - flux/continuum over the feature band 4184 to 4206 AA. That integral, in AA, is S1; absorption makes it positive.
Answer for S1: 1.55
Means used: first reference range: 17.3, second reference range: 18.1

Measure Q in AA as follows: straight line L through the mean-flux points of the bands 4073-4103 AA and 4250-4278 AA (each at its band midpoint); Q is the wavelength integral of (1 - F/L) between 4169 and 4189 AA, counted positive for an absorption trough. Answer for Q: 2.1 AA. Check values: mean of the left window 17.5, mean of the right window 18.3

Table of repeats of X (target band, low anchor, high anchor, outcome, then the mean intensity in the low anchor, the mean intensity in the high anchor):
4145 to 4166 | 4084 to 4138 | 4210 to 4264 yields 0.06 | 17.4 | 17.9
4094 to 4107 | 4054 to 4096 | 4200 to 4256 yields 0.04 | 17.3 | 17.7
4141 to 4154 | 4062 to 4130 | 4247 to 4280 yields 0.06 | 17.3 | 18.4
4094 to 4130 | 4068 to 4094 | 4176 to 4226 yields 0.00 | 17.6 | 16.8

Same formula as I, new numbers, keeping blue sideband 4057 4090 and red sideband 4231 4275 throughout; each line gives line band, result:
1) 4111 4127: -0.4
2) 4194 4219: 1.3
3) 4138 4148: 0.5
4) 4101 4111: 0.5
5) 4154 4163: 0.6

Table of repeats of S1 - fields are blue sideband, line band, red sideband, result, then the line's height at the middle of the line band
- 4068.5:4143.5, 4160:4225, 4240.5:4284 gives 4.6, 18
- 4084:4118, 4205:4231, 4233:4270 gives 2.0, 18.5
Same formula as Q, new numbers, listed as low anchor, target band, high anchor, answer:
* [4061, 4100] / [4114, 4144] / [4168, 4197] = -1.0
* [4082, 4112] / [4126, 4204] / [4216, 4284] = 5.3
